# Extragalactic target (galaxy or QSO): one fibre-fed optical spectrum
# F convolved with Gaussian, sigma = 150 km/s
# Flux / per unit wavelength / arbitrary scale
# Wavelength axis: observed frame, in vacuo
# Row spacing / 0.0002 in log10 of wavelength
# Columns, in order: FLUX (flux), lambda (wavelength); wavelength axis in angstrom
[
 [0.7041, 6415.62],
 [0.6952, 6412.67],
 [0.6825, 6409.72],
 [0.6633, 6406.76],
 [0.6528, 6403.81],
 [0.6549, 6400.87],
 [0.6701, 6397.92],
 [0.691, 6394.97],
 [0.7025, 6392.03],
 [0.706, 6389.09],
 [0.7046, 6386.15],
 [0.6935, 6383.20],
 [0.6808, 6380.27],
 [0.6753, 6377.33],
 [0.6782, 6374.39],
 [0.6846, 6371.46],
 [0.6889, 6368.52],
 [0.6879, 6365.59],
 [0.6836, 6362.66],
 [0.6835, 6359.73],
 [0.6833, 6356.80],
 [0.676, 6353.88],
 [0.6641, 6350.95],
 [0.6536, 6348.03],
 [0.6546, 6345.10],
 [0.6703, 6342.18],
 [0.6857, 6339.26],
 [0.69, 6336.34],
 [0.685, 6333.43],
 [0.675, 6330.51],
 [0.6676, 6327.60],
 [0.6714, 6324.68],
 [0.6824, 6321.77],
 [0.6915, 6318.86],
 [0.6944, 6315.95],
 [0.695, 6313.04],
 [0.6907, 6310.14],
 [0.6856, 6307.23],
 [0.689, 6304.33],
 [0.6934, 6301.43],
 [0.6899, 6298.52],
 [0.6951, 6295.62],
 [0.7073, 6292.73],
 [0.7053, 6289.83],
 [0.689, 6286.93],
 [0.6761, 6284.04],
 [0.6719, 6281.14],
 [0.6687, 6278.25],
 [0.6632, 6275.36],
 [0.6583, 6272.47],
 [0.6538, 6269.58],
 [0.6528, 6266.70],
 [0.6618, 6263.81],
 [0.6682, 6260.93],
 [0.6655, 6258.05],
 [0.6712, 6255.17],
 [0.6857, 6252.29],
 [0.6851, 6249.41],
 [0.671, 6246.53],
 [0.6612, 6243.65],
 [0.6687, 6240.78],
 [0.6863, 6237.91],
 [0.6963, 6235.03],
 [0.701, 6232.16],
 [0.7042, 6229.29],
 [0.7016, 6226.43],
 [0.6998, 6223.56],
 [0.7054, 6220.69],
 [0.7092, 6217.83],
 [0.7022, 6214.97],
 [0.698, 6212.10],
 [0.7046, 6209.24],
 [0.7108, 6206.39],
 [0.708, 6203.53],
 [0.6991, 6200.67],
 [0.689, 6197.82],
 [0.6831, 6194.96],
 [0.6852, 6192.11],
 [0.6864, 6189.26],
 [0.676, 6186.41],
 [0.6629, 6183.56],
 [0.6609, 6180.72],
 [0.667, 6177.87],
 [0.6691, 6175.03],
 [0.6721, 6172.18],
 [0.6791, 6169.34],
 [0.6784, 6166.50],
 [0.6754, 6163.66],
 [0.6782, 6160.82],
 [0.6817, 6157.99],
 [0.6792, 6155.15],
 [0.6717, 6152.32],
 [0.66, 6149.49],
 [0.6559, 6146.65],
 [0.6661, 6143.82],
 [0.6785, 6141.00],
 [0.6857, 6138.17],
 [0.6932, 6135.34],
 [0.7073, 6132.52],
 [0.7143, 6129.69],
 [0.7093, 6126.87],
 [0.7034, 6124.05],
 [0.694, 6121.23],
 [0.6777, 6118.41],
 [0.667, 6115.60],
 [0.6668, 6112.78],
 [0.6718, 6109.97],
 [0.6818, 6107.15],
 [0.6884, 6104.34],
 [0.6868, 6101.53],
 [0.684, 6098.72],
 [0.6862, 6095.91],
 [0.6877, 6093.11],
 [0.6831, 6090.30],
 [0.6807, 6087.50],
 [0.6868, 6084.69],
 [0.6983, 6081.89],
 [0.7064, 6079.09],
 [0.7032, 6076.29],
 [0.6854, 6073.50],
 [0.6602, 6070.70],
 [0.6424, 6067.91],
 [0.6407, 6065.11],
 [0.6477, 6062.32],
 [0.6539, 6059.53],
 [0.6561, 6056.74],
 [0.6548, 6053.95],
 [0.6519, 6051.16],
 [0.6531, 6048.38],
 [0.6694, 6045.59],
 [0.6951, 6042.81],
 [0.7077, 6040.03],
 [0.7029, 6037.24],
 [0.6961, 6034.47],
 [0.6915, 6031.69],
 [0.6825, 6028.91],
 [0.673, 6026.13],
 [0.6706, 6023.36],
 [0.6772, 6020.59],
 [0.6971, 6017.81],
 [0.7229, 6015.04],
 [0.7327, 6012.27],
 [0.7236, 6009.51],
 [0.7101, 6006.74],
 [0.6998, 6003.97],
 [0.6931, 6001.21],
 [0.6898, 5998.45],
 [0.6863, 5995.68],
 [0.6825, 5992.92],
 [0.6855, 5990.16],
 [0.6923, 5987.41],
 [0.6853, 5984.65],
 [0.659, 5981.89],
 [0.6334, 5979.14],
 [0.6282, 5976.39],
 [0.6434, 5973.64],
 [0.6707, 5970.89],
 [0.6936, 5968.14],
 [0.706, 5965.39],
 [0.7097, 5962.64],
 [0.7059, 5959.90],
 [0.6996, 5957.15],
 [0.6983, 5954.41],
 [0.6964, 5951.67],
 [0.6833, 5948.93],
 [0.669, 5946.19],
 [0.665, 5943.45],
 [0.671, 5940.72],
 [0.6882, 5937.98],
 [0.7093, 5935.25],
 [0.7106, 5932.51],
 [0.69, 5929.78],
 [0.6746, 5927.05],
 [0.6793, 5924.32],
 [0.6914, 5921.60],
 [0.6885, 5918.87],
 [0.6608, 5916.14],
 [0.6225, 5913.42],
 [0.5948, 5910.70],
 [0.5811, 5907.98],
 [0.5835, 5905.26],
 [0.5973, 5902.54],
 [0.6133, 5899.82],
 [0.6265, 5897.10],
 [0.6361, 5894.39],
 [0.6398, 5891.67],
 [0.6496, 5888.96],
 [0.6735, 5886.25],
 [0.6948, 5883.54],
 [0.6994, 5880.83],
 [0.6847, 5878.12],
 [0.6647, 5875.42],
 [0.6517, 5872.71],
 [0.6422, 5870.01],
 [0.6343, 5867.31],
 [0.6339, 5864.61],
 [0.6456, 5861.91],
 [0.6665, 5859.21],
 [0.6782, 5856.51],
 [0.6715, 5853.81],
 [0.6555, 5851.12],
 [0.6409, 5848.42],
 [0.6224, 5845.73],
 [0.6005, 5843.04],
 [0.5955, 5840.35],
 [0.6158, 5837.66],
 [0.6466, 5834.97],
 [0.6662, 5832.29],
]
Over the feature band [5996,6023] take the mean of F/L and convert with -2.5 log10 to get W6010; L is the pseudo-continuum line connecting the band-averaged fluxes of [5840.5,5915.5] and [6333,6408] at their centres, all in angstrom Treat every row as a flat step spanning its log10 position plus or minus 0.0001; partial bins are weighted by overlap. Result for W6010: -0.08 mag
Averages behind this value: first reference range 0.64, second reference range 0.679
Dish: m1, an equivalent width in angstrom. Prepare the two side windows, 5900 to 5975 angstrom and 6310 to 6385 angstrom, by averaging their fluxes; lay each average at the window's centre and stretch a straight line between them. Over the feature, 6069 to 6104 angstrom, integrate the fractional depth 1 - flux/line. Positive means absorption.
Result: -0.7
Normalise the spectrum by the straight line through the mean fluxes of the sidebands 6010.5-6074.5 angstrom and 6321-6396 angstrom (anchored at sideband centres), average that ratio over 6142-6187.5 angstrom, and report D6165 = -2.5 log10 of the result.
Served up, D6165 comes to 0.01 mag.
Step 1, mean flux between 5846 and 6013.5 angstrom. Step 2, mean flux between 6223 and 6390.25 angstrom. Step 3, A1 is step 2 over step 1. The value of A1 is 1.0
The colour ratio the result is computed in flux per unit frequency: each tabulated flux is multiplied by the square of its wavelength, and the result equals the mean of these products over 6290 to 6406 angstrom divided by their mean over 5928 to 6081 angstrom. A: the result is 1.1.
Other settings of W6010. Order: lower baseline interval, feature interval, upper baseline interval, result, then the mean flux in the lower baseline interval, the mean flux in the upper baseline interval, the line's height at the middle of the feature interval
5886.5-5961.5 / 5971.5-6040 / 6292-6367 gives -0.03 mag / 0.661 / 0.682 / 0.665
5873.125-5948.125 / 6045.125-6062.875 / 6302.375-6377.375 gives 0.02 mag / 0.658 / 0.68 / 0.665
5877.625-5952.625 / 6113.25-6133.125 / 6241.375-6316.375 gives -0.04 mag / 0.659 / 0.679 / 0.67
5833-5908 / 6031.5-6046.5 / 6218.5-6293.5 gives -0.06 mag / 0.642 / 0.68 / 0.659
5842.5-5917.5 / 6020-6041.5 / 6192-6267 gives -0.04 mag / 0.642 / 0.688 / 0.662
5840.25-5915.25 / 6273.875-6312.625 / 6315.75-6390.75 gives -0.02 mag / 0.64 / 0.681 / 0.676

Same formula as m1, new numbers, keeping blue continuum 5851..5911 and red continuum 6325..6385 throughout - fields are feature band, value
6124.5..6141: -0.9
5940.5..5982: -1.7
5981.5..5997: -0.7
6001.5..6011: -0.8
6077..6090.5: -0.7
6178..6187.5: 0.0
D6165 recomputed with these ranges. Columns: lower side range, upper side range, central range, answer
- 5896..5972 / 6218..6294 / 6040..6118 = 0.00 mag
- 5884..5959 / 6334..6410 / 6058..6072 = 0.03 mag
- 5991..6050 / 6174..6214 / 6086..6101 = 0.01 mag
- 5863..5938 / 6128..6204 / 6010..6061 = -0.03 mag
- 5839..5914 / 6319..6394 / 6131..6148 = -0.03 mag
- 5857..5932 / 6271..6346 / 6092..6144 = -0.03 mag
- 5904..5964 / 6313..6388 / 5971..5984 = 0.04 mag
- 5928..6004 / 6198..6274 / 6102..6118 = 0.01 mag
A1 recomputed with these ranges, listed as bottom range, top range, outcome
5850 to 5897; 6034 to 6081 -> 1.02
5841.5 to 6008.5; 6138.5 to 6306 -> 1.03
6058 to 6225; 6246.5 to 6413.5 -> 1.00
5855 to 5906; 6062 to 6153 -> 1.05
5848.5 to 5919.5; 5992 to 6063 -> 1.06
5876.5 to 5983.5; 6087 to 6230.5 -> 1.03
